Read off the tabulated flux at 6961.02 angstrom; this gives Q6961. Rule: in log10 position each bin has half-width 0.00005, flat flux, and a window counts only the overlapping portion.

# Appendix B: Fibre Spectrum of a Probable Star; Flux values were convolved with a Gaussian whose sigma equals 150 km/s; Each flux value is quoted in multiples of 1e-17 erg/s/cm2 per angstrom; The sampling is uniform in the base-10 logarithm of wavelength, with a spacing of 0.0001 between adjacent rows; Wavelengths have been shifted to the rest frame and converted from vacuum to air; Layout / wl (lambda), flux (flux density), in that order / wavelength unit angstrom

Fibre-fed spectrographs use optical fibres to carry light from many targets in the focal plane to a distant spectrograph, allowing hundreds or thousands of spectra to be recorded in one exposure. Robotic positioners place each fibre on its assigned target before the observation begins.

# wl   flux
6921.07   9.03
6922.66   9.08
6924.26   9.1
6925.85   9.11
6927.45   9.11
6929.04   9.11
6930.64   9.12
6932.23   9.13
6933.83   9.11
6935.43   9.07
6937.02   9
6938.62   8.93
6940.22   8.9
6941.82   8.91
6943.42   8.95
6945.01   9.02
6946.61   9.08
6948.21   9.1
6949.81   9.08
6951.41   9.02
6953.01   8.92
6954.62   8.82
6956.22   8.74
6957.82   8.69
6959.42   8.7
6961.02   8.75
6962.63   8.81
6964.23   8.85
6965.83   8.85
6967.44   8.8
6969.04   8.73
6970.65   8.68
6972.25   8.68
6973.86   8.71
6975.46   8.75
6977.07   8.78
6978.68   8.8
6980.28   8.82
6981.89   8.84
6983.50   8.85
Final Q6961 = 8.75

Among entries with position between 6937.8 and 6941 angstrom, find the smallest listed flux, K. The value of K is 8.9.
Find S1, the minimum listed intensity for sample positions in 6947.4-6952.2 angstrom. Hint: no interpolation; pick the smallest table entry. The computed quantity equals 9.02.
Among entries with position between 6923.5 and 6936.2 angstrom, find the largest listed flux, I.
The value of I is 9.13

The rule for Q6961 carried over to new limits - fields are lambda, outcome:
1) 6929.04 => 9.11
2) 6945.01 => 9.02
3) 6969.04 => 8.73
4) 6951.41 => 9.02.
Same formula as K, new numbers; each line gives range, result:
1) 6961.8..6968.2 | 8.8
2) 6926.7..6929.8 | 9.11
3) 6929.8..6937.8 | 9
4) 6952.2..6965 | 8.69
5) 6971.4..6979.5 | 8.68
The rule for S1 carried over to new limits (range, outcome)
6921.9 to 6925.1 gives 9.08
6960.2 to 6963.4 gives 8.75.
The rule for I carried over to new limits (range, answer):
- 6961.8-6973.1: 8.85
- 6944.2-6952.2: 9.1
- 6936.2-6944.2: 9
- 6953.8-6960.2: 8.82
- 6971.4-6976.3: 8.75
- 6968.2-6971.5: 8.73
